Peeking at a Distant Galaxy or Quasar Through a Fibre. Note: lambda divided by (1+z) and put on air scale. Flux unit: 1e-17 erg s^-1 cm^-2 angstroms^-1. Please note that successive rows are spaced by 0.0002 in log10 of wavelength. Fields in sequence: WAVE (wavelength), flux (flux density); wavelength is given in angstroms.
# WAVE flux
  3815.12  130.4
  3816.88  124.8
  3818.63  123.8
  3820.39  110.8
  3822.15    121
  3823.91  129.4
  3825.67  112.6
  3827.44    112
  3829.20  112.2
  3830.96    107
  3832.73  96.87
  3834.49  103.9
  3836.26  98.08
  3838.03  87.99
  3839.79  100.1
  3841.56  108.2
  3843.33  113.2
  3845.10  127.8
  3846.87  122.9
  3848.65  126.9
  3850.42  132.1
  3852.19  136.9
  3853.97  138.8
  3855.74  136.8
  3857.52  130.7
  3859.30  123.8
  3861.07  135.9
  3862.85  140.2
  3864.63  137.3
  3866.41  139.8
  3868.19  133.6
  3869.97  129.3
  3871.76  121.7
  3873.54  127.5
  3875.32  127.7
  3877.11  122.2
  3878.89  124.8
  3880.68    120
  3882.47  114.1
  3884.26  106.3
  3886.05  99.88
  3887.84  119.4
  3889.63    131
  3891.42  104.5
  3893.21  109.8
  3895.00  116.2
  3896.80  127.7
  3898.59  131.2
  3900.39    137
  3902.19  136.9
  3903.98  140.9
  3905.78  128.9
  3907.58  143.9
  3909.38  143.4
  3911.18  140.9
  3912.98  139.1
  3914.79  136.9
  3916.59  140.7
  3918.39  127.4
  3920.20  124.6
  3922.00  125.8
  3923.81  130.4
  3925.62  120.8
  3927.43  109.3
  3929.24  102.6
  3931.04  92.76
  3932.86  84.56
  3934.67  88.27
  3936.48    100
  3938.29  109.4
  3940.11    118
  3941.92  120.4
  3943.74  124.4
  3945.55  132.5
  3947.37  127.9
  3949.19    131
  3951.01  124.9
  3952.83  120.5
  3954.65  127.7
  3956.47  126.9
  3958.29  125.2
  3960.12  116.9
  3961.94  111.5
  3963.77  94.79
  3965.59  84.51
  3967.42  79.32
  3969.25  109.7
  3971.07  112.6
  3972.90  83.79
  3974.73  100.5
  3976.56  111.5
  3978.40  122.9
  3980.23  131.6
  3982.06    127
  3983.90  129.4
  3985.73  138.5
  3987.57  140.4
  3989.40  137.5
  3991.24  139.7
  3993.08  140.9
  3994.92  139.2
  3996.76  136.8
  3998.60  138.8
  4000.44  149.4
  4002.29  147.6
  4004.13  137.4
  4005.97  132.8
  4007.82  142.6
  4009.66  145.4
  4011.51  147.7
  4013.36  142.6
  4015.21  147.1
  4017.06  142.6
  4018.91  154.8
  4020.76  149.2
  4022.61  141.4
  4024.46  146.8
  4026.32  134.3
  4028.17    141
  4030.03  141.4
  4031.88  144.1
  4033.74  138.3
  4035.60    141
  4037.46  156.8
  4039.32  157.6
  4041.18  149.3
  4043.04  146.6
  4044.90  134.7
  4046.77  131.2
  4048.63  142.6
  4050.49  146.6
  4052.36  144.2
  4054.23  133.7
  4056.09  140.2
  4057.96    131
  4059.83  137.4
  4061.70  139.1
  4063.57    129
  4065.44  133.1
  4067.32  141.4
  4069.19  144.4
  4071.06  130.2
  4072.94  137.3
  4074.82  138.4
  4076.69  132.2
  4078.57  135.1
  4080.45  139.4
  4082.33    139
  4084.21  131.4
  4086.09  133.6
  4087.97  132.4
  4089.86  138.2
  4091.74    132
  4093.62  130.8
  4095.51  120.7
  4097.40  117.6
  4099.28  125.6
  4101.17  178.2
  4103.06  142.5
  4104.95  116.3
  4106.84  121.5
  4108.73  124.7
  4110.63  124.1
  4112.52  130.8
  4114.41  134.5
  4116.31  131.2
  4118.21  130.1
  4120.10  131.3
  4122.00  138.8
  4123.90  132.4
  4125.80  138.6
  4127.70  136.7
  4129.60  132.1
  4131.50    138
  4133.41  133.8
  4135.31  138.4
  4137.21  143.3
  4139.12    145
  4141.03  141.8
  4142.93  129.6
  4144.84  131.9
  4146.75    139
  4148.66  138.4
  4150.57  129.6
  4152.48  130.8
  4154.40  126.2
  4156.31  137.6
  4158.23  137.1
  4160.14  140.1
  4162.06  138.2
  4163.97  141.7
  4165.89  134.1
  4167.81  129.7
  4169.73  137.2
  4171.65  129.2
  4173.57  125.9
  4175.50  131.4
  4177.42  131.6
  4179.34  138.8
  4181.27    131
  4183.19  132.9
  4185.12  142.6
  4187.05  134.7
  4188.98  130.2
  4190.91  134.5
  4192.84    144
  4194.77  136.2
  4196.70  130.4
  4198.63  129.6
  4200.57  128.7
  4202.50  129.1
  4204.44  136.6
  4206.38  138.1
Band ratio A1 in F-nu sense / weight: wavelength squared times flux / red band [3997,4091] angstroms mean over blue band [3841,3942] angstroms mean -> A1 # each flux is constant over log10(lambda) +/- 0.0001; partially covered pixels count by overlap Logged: 1.23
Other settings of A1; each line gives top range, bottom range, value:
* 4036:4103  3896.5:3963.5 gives 1.20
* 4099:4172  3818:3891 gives 1.29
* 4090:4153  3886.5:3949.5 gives 1.21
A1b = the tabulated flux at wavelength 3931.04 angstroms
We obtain 92.76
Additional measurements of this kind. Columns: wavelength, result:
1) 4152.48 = 130.8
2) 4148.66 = 138.4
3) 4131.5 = 138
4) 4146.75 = 139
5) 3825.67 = 112.6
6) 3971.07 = 112.6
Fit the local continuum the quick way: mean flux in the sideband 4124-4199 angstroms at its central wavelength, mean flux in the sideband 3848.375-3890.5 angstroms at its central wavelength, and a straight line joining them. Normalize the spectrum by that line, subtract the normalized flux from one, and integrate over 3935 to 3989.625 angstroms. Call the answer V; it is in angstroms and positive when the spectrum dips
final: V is 5.48 angstroms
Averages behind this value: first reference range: 127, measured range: 117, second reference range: 135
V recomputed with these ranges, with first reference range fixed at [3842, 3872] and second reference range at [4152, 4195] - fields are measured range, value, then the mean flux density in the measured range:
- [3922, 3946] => 3.9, 110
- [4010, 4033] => -2.0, 144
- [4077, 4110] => 0.2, 133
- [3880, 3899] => 2.2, 116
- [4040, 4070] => -1.3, 139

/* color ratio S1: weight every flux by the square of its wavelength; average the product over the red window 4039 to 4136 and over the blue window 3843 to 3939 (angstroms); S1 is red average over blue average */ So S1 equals 1.20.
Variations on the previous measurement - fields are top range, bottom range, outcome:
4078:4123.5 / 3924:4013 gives 1.16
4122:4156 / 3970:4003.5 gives 1.13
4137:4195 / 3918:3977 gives 1.34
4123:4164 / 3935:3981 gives 1.32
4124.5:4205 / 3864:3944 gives 1.25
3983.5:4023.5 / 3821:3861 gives 1.31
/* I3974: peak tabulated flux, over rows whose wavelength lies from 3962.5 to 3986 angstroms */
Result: 138.5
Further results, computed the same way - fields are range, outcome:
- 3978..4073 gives 157.6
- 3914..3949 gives 140.7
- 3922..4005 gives 149.4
